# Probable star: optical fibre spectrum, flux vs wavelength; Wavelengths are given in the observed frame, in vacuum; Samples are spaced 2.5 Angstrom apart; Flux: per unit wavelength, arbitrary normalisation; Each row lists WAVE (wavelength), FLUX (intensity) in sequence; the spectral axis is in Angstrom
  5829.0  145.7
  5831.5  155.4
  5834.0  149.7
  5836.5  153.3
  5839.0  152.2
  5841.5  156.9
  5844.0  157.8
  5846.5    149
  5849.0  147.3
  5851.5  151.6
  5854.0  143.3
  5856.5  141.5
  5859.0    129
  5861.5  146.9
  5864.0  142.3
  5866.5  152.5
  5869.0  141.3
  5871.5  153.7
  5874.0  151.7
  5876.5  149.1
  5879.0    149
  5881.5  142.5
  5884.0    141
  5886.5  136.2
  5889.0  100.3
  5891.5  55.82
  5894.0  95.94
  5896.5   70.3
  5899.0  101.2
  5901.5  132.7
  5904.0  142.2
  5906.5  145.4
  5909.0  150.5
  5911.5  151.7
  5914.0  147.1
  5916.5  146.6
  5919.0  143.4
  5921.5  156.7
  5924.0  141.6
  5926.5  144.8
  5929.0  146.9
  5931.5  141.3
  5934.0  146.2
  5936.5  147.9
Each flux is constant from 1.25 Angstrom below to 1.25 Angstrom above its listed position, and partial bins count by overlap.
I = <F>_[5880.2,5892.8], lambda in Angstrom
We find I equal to 115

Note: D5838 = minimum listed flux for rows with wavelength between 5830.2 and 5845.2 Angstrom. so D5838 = 149.7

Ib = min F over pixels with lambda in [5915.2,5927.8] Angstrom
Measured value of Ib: 141.6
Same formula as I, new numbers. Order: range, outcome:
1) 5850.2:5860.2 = 141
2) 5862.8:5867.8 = 147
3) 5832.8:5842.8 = 153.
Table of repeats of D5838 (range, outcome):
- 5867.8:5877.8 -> 141.3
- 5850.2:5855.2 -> 143.3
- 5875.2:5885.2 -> 141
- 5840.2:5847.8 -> 149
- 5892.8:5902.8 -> 70.3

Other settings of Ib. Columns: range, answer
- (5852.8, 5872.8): 129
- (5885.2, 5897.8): 55.82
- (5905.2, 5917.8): 145.4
